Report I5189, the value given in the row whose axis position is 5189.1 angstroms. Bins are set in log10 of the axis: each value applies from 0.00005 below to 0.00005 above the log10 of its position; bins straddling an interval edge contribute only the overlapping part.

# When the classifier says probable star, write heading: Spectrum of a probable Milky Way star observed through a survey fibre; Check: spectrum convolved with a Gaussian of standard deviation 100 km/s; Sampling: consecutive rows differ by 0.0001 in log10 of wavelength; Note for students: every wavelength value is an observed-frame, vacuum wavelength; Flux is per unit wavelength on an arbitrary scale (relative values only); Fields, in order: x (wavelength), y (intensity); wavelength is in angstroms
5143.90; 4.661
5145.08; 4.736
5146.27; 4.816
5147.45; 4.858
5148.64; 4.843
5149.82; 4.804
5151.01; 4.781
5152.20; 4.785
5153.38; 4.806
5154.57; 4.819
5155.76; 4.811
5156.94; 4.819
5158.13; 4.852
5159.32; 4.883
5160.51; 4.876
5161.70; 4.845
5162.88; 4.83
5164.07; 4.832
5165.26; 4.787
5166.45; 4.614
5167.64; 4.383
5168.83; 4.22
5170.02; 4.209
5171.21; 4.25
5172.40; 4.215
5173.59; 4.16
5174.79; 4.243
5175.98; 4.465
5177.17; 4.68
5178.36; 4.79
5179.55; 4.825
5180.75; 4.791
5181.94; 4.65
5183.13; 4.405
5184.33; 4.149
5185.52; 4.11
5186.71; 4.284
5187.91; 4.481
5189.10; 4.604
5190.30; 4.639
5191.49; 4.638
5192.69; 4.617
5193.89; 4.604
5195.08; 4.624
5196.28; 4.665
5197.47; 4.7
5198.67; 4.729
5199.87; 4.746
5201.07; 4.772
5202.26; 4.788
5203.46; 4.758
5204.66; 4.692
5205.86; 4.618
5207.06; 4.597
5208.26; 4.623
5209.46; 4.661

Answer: 4.604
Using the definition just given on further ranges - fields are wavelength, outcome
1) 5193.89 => 4.604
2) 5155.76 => 4.811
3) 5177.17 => 4.68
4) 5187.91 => 4.481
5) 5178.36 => 4.79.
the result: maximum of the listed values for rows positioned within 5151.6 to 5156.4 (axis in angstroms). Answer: 4.819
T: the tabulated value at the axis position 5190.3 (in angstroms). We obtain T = 4.639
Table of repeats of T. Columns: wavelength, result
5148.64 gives 4.843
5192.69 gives 4.617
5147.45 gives 4.858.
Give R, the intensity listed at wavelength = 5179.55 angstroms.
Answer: 4.825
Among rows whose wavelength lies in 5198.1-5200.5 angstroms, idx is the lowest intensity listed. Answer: 4.729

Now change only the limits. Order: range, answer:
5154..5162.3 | 4.811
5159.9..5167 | 4.614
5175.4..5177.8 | 4.465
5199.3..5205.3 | 4.692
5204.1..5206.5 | 4.618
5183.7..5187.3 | 4.11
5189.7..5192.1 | 4.638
